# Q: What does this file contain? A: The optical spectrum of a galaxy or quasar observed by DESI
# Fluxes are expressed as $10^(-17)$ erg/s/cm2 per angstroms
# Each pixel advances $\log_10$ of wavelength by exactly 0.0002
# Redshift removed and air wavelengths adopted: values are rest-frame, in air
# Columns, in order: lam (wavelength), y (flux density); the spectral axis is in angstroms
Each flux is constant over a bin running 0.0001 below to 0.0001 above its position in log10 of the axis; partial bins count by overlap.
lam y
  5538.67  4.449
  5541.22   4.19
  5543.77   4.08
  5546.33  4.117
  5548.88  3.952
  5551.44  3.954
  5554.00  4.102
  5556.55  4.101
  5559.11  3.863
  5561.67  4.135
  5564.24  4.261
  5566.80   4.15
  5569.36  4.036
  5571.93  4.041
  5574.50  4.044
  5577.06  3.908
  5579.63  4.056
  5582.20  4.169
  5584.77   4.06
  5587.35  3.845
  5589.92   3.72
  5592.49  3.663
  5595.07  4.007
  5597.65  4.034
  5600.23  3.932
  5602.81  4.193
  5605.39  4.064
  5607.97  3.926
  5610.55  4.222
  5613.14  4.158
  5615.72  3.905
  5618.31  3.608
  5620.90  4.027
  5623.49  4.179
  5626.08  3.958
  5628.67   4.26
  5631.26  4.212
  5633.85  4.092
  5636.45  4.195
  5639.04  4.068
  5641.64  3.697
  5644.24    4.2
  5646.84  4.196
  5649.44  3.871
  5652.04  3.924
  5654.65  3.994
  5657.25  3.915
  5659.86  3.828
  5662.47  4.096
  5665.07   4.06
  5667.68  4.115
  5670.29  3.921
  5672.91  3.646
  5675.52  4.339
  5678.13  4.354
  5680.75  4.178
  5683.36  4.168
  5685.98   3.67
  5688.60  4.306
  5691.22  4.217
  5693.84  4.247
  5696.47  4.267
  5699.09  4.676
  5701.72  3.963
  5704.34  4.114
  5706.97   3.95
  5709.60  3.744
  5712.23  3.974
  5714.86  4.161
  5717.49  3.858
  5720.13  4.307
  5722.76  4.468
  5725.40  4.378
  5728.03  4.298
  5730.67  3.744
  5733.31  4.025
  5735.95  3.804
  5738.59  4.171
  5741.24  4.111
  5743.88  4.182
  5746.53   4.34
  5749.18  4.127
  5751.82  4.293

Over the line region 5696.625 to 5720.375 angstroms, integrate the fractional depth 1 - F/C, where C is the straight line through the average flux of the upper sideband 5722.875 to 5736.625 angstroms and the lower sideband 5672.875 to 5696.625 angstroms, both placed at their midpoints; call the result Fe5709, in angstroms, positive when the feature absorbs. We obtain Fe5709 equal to 0.3 angstroms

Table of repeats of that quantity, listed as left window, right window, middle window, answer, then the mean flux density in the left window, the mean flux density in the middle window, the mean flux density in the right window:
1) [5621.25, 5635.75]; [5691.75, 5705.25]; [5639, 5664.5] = 1.2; 4.14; 3.98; 4.26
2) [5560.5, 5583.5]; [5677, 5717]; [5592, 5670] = 1.6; 4.09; 4.02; 4.13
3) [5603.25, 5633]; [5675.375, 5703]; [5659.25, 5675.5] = 0.7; 4.05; 3.98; 4.21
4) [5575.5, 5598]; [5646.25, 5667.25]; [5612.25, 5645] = -0.6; 3.94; 4.04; 3.98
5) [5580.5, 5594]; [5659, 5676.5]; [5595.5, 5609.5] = -0.4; 3.9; 4.03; 4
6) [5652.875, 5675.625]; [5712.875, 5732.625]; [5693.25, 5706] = -0.5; 3.97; 4.24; 4.16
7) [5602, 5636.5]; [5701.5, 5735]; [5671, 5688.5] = 0.0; 4.07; 4.07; 4.08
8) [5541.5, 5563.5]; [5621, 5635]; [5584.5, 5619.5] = 1.3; 4.05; 3.95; 4.13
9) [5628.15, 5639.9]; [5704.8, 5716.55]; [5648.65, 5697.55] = 0.0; 4.17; 4.06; 3.97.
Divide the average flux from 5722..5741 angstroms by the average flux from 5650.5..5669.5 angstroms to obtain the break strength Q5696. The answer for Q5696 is 1.03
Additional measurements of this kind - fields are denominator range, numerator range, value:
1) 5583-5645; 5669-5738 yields 1.02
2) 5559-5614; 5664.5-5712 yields 1.02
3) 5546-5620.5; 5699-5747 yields 1.02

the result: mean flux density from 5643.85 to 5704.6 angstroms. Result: 4.09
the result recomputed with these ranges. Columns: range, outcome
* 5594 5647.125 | 4.05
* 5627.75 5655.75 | 4.06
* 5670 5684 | 4.11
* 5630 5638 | 4.17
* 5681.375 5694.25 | 4.12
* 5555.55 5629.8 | 4.02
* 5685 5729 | 4.16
